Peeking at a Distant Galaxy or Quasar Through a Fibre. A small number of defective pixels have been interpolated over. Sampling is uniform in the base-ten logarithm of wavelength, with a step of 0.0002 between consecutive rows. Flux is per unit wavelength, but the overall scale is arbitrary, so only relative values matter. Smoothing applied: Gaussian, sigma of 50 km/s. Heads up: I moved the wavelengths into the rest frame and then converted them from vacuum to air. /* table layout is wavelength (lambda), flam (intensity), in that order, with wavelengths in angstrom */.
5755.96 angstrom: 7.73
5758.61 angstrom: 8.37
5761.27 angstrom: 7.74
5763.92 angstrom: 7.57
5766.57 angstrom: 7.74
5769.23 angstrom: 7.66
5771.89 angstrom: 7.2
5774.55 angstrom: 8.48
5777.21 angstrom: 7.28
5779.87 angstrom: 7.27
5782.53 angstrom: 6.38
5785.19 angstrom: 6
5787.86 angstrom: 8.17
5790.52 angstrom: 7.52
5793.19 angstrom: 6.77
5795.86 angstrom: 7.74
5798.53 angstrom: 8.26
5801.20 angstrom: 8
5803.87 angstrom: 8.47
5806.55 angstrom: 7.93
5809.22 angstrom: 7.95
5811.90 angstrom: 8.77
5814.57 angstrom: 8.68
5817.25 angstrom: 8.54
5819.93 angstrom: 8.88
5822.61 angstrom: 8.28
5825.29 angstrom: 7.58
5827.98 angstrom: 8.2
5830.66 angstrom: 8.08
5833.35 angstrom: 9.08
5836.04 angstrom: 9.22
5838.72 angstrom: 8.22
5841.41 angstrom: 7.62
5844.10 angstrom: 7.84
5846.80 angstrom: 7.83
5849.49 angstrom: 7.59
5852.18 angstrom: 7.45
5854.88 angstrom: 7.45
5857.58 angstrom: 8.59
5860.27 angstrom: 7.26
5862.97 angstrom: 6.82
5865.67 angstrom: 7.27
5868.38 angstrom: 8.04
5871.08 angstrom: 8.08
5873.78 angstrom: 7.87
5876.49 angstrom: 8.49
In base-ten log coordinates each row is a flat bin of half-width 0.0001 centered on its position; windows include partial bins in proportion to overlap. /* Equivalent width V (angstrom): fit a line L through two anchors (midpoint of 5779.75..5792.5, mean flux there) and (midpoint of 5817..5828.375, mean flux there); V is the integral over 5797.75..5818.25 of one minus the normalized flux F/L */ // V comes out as -1.4 angstrom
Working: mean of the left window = 7.04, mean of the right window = 8.28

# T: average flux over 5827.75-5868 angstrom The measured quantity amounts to 7.9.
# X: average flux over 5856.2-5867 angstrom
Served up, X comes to 7.49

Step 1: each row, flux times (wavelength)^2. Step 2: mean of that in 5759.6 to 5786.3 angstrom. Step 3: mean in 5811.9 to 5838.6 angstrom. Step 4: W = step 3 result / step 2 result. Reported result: 1.18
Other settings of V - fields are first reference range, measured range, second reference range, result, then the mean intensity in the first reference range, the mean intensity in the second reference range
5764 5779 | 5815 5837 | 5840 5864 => -2.5 angstrom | 7.65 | 7.62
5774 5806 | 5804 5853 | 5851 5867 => -4.8 angstrom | 7.52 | 7.47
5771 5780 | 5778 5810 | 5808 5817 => 2.1 angstrom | 7.61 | 8.48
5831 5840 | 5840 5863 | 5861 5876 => 1.6 angstrom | 8.76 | 7.65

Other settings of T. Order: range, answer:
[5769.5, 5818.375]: 7.74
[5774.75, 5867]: 7.86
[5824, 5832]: 7.95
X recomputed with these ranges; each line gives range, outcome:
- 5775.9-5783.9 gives 6.98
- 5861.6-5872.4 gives 7.55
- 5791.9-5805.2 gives 7.85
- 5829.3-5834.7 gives 8.57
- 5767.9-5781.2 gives 7.58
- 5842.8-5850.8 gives 7.75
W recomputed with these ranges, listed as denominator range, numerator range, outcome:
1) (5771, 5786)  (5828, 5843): 1.20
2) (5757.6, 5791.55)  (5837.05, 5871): 1.06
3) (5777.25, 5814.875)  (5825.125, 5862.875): 1.06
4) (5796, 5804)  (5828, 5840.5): 1.07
